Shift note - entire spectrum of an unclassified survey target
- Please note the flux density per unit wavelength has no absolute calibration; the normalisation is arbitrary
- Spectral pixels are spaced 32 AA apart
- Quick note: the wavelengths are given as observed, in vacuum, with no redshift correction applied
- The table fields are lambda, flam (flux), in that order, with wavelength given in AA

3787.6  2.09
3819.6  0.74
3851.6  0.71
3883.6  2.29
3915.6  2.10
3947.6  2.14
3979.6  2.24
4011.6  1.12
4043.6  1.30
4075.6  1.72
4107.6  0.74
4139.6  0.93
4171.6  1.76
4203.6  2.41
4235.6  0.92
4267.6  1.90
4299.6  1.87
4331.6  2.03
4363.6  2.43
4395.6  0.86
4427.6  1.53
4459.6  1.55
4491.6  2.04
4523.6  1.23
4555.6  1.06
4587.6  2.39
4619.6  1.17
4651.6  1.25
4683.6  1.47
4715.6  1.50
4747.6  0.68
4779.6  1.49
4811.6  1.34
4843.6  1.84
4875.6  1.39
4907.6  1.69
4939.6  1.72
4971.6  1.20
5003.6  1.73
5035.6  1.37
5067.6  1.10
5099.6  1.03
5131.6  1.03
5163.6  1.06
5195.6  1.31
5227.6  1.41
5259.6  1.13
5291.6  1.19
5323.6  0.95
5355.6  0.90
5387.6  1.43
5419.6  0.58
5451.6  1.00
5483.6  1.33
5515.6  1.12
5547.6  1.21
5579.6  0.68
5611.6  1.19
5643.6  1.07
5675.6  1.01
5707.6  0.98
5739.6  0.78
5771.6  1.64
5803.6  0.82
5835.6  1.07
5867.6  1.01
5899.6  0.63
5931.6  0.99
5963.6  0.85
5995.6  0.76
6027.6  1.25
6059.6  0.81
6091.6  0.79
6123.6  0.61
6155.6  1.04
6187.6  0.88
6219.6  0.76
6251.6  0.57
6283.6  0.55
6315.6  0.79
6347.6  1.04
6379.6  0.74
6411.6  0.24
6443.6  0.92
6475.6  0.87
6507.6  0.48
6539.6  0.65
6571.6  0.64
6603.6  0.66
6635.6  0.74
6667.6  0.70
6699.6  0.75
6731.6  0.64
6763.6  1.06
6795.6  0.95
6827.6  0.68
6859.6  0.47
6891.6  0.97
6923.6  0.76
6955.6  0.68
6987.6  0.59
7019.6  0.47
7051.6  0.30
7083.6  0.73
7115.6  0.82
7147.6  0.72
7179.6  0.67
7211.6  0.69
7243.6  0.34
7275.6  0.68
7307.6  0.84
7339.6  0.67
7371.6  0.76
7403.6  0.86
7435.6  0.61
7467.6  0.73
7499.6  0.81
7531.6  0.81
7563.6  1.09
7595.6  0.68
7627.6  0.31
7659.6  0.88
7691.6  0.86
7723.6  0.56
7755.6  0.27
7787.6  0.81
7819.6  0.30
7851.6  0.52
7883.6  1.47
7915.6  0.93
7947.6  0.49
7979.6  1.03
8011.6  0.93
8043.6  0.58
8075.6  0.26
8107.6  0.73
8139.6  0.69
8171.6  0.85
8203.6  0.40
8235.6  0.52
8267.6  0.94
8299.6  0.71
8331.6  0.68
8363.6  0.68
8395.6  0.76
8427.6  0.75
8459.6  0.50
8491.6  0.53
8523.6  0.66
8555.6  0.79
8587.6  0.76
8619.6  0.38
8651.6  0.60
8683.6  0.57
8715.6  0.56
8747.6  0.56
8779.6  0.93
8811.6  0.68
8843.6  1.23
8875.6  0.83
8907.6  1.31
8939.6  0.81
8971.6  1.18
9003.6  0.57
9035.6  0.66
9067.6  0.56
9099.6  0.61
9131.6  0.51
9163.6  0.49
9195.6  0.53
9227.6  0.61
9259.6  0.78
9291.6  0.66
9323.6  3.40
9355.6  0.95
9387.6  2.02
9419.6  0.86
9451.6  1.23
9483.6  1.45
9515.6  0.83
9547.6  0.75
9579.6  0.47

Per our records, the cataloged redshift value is 1.503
